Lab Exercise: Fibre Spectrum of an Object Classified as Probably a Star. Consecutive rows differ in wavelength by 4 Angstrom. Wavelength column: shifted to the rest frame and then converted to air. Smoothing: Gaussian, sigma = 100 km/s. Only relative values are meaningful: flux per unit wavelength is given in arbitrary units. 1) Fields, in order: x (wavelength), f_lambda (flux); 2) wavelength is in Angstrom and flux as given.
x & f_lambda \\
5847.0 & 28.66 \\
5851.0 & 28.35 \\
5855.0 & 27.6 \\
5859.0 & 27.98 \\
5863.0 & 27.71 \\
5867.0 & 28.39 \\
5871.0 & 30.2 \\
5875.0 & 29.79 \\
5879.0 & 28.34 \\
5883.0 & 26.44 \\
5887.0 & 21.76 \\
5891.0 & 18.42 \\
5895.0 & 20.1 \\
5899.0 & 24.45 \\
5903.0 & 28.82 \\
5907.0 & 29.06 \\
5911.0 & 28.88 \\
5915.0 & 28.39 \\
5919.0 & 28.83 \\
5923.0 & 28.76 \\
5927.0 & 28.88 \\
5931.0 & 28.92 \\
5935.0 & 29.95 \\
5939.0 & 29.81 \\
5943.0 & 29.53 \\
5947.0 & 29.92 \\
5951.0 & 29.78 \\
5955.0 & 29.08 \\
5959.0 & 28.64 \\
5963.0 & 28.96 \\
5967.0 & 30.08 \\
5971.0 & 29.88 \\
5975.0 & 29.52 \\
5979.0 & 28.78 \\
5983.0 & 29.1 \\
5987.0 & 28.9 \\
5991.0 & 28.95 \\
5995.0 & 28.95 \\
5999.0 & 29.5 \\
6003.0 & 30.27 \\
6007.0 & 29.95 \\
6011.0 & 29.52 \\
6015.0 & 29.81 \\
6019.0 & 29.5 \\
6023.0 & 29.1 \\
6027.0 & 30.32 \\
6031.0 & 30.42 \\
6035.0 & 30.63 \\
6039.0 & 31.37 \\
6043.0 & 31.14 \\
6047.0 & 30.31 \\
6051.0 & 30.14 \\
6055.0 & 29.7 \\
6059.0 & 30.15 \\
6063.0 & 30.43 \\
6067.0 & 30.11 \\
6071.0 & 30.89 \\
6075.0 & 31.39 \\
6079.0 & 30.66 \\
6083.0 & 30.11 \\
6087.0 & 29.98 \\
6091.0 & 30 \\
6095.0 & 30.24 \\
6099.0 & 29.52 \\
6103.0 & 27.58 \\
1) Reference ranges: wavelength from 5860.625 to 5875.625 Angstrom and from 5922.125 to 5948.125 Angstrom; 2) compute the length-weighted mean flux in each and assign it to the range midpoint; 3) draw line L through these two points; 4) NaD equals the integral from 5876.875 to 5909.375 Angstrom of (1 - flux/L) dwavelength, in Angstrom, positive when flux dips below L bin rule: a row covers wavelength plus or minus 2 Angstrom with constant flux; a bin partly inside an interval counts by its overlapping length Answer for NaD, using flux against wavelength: 4.9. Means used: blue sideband 28.9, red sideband 29.4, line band 24.7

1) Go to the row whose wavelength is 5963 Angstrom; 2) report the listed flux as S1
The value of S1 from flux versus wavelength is 28.96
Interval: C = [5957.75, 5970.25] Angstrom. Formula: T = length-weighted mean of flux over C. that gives 29.3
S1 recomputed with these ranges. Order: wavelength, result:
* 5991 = 28.95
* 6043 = 31.14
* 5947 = 29.92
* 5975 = 29.52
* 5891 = 18.42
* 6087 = 29.98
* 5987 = 28.9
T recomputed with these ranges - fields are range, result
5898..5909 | 27.7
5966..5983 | 29.5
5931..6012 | 29.4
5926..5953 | 29.6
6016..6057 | 30.3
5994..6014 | 29.7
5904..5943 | 29.1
